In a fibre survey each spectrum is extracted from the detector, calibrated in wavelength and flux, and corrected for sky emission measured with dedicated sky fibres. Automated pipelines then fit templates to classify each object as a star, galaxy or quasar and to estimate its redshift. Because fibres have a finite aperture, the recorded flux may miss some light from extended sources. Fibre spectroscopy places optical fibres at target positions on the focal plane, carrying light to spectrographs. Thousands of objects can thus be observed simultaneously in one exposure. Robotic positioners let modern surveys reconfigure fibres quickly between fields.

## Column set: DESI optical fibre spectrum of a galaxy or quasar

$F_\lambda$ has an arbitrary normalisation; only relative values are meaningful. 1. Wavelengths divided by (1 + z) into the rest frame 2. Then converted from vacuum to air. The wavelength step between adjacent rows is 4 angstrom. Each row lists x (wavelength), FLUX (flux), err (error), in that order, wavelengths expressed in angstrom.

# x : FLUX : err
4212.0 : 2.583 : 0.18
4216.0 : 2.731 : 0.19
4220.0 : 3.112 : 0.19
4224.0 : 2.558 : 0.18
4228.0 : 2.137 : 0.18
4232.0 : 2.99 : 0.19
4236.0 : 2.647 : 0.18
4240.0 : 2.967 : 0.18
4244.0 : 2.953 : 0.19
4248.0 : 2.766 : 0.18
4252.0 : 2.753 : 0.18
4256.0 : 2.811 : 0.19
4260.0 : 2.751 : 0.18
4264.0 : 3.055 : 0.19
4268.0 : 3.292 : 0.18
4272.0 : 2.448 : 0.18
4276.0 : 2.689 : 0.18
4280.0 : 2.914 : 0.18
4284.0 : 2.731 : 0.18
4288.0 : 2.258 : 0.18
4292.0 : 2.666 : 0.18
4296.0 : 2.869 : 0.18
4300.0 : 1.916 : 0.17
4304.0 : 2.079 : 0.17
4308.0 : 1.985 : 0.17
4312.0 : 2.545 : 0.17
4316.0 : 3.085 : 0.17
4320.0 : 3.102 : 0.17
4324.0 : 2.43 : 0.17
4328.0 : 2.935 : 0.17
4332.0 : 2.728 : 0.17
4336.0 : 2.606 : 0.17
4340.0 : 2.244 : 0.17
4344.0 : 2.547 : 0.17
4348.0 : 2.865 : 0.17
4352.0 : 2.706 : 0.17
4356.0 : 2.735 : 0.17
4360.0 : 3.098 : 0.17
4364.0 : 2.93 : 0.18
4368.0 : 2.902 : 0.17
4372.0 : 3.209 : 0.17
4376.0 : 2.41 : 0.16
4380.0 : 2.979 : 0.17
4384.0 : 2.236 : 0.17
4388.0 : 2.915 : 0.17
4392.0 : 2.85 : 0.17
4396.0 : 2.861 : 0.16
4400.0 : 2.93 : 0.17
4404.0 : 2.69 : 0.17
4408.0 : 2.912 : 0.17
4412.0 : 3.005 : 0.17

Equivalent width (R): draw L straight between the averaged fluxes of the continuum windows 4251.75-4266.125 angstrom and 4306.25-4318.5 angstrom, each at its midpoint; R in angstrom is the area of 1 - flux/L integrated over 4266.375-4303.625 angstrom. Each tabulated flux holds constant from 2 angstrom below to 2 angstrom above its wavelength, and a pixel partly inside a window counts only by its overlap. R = 1.5 angstrom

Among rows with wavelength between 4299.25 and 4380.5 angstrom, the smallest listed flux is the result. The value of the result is 1.916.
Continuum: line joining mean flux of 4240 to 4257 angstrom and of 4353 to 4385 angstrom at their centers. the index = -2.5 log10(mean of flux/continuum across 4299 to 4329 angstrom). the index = 0.129 mag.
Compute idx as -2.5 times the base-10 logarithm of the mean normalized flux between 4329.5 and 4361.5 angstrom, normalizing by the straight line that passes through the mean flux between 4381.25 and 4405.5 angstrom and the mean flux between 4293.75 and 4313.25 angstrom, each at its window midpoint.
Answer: -0.08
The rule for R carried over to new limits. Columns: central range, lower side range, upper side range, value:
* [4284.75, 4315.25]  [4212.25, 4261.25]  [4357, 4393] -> 4.5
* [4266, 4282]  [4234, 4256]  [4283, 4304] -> -1.5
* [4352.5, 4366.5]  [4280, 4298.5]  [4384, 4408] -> -0.8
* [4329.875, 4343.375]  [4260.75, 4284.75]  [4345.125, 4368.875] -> 1.5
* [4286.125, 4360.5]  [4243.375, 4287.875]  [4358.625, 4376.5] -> 7.6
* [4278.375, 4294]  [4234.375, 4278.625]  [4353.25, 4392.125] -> 1.1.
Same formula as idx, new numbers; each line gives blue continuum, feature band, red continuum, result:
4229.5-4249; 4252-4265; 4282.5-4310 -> -0.06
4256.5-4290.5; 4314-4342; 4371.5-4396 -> 0.01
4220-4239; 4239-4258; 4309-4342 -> -0.07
